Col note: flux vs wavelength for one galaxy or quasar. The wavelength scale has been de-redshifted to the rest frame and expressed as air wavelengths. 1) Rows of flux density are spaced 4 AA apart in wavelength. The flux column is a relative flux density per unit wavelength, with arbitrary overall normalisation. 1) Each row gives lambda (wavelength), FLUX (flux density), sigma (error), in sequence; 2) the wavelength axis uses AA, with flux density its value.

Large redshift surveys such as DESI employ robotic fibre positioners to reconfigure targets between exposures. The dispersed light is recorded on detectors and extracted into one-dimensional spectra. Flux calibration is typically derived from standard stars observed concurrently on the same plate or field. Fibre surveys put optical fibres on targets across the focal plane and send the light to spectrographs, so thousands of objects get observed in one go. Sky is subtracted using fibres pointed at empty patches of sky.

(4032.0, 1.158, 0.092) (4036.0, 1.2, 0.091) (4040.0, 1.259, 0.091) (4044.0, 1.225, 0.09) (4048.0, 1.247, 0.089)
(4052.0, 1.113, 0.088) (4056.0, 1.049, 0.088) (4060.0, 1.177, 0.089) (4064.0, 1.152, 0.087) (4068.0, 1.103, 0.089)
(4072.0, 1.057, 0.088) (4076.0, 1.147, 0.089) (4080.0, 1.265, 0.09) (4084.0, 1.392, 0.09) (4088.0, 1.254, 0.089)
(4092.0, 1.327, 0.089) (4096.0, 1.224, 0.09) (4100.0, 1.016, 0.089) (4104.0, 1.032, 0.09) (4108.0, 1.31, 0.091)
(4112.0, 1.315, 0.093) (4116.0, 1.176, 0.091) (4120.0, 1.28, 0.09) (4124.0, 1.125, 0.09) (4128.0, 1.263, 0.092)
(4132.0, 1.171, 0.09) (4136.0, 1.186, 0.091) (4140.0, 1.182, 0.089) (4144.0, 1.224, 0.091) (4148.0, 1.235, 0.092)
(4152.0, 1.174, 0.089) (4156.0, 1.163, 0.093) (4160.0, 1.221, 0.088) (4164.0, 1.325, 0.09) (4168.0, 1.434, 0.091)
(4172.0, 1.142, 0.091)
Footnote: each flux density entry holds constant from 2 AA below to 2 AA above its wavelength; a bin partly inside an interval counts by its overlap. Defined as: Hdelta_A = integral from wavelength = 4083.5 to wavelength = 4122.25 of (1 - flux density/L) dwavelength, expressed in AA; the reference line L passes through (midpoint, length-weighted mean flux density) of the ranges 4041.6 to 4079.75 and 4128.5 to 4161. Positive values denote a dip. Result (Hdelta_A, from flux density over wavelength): -1.8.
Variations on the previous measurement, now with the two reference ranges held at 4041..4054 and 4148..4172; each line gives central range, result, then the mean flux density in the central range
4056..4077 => 1.6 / 1.12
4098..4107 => 1.2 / 1.06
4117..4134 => 0.4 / 1.21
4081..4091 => -0.8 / 1.32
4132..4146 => 0.5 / 1.19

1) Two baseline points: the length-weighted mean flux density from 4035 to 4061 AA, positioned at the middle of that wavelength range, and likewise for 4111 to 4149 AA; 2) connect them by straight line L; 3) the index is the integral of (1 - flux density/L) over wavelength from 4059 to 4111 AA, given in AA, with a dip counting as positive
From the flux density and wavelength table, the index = 0.2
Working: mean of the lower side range 1.18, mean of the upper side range 1.21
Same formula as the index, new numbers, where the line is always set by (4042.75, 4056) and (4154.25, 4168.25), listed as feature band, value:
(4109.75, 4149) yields 0.8 AA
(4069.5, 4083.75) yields 0.1 AA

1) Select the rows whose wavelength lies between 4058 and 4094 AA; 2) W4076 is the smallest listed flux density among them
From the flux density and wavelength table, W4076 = 1.057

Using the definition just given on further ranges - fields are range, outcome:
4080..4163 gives 1.016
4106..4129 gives 1.125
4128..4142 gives 1.171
